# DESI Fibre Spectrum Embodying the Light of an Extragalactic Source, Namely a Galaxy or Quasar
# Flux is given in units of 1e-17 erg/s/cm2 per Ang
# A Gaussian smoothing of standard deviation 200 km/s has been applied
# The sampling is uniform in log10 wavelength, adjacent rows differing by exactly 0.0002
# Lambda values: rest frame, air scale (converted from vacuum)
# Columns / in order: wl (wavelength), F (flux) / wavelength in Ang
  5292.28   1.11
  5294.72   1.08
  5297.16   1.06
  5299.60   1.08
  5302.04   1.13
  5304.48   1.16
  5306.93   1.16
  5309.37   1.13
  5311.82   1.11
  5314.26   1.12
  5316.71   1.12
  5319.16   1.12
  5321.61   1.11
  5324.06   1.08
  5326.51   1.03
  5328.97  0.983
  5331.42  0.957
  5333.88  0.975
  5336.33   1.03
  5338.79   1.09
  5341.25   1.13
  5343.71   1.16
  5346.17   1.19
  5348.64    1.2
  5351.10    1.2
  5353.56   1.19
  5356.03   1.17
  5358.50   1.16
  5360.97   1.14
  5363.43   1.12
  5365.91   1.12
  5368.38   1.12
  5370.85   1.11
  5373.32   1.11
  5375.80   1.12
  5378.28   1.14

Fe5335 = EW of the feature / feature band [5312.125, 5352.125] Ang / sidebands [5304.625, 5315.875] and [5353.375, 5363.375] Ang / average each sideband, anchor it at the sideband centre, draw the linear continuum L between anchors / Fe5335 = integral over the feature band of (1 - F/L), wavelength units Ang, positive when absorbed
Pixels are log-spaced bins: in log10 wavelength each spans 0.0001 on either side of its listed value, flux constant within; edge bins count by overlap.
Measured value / 1.8 Ang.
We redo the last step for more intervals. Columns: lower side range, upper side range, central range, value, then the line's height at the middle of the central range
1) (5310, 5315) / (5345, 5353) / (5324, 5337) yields 1.7 Ang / 1.16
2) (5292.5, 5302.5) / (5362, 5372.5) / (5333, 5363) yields -0.8 Ang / 1.11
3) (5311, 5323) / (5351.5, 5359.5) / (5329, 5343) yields 1.3 Ang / 1.15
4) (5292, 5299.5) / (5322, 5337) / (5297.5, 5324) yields -1.8 Ang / 1.05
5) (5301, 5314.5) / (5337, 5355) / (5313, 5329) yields 0.8 Ang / 1.15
